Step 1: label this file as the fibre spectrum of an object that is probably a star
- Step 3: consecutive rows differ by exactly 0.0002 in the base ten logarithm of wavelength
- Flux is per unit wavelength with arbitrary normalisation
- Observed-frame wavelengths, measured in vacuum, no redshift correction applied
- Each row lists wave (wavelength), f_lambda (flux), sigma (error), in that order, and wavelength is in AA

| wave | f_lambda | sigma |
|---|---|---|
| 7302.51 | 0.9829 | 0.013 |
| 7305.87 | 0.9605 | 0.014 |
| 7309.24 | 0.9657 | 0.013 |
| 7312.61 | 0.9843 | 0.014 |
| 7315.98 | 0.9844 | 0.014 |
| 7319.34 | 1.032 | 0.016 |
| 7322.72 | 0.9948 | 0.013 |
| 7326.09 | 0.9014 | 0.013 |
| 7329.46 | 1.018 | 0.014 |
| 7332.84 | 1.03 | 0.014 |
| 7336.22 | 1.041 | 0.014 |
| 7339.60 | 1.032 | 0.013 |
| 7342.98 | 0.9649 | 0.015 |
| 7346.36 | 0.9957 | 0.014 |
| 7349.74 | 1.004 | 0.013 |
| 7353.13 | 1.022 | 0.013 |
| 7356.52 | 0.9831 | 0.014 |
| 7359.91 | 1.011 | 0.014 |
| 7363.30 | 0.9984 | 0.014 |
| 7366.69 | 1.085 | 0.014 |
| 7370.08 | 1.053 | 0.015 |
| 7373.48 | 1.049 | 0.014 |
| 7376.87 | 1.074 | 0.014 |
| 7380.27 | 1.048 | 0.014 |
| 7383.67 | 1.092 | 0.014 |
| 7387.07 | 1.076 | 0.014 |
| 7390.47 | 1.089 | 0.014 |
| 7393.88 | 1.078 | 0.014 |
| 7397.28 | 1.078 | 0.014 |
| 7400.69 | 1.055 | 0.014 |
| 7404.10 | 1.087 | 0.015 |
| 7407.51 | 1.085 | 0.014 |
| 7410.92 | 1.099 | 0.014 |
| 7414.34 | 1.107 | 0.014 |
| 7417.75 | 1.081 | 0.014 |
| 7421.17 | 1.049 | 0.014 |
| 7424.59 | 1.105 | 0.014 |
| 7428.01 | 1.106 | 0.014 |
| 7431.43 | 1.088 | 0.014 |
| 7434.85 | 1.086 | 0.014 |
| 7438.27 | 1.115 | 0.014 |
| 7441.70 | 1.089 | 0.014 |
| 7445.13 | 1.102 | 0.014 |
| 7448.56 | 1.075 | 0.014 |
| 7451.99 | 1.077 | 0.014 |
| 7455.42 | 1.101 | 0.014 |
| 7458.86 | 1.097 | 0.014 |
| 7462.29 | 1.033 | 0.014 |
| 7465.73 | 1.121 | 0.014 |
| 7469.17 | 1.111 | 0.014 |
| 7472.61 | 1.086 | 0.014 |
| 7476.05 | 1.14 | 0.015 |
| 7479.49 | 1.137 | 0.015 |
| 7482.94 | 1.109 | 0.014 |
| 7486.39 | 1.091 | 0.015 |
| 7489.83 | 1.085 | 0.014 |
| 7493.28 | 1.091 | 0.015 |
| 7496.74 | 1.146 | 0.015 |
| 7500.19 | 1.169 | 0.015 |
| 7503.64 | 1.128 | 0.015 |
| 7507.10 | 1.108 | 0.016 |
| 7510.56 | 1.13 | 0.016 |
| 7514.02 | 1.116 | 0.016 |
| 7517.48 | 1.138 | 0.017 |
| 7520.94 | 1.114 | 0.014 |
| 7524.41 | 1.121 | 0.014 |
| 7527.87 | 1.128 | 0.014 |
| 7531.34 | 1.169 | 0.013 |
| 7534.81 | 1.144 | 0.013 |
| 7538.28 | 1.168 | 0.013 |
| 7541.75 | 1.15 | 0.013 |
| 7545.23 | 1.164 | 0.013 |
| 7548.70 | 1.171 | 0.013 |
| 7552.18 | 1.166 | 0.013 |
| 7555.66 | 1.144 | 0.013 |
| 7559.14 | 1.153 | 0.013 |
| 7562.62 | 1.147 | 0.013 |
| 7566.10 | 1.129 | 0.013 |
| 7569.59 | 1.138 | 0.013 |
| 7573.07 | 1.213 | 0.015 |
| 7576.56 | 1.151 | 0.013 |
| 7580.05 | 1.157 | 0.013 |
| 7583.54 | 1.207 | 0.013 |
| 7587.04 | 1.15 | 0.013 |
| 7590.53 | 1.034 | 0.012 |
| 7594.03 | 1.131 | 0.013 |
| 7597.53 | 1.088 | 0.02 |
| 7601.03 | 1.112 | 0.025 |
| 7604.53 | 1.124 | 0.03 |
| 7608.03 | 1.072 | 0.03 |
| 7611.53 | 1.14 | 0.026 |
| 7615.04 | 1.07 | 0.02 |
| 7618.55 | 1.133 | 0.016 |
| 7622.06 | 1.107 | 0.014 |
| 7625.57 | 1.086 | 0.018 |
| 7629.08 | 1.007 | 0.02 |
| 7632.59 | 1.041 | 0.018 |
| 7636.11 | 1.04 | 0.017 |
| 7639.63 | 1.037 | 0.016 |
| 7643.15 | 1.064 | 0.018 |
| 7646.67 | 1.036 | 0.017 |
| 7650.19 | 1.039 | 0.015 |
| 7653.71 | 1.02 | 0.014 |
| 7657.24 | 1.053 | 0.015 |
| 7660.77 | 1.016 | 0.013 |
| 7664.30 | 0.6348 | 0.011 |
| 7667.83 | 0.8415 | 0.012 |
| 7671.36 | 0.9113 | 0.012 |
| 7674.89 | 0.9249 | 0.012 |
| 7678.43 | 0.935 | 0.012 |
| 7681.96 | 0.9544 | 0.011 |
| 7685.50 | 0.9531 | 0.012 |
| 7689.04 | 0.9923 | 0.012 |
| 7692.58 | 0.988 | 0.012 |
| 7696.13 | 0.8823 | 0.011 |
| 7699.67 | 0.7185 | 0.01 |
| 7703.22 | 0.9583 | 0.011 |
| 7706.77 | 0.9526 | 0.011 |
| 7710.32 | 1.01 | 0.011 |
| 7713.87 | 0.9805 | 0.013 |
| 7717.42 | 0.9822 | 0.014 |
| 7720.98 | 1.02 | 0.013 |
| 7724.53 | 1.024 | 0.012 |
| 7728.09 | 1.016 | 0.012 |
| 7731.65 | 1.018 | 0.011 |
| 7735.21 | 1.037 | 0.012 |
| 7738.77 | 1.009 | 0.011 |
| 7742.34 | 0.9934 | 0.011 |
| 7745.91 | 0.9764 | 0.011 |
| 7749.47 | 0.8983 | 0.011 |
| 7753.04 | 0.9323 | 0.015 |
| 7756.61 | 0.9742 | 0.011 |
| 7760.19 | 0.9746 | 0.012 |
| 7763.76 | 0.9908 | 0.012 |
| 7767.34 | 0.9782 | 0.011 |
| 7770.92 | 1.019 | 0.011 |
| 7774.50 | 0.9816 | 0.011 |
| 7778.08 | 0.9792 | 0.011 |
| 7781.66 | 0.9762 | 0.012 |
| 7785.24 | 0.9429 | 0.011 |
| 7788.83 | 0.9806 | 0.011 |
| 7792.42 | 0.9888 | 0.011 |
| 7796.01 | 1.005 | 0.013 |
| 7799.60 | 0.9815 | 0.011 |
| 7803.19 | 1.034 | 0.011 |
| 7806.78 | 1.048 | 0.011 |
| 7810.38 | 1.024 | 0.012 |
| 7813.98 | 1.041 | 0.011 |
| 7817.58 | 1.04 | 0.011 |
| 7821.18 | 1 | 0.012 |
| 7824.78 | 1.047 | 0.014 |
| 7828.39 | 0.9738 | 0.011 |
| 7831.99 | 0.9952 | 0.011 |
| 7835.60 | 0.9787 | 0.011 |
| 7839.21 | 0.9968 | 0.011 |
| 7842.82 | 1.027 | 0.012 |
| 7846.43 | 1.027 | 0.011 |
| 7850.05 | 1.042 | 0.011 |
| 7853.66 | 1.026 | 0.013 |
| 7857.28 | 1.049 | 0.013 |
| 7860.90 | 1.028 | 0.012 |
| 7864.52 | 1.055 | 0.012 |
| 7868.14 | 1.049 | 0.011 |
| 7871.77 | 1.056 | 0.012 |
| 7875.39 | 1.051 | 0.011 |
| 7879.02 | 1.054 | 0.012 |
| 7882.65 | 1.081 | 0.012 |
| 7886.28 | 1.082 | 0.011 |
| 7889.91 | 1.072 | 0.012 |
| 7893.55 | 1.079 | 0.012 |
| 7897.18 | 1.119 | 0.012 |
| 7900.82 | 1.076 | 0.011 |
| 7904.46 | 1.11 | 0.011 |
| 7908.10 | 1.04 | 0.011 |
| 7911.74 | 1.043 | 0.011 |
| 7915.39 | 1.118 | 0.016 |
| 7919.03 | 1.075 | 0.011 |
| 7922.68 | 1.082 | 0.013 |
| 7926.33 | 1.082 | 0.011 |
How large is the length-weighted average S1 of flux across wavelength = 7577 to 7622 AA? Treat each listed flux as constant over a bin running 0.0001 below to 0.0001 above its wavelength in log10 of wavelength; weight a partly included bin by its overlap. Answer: 1.12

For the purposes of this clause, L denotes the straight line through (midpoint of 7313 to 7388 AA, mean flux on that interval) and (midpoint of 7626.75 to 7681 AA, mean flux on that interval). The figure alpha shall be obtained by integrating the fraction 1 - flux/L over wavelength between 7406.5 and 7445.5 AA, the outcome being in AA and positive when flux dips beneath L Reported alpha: -3.2 AA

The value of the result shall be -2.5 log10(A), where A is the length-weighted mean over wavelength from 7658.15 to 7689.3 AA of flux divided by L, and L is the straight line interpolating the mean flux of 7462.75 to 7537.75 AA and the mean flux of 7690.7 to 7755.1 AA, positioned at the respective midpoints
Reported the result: 0.107 mag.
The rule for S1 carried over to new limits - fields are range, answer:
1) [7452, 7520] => 1.11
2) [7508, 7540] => 1.14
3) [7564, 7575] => 1.16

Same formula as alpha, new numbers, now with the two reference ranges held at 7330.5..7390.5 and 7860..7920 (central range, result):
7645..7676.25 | 3.4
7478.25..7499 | -1.3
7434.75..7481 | -2.5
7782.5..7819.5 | 2.0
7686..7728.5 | 4.0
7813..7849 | 1.8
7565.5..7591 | -2.5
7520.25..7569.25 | -4.7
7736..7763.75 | 2.4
